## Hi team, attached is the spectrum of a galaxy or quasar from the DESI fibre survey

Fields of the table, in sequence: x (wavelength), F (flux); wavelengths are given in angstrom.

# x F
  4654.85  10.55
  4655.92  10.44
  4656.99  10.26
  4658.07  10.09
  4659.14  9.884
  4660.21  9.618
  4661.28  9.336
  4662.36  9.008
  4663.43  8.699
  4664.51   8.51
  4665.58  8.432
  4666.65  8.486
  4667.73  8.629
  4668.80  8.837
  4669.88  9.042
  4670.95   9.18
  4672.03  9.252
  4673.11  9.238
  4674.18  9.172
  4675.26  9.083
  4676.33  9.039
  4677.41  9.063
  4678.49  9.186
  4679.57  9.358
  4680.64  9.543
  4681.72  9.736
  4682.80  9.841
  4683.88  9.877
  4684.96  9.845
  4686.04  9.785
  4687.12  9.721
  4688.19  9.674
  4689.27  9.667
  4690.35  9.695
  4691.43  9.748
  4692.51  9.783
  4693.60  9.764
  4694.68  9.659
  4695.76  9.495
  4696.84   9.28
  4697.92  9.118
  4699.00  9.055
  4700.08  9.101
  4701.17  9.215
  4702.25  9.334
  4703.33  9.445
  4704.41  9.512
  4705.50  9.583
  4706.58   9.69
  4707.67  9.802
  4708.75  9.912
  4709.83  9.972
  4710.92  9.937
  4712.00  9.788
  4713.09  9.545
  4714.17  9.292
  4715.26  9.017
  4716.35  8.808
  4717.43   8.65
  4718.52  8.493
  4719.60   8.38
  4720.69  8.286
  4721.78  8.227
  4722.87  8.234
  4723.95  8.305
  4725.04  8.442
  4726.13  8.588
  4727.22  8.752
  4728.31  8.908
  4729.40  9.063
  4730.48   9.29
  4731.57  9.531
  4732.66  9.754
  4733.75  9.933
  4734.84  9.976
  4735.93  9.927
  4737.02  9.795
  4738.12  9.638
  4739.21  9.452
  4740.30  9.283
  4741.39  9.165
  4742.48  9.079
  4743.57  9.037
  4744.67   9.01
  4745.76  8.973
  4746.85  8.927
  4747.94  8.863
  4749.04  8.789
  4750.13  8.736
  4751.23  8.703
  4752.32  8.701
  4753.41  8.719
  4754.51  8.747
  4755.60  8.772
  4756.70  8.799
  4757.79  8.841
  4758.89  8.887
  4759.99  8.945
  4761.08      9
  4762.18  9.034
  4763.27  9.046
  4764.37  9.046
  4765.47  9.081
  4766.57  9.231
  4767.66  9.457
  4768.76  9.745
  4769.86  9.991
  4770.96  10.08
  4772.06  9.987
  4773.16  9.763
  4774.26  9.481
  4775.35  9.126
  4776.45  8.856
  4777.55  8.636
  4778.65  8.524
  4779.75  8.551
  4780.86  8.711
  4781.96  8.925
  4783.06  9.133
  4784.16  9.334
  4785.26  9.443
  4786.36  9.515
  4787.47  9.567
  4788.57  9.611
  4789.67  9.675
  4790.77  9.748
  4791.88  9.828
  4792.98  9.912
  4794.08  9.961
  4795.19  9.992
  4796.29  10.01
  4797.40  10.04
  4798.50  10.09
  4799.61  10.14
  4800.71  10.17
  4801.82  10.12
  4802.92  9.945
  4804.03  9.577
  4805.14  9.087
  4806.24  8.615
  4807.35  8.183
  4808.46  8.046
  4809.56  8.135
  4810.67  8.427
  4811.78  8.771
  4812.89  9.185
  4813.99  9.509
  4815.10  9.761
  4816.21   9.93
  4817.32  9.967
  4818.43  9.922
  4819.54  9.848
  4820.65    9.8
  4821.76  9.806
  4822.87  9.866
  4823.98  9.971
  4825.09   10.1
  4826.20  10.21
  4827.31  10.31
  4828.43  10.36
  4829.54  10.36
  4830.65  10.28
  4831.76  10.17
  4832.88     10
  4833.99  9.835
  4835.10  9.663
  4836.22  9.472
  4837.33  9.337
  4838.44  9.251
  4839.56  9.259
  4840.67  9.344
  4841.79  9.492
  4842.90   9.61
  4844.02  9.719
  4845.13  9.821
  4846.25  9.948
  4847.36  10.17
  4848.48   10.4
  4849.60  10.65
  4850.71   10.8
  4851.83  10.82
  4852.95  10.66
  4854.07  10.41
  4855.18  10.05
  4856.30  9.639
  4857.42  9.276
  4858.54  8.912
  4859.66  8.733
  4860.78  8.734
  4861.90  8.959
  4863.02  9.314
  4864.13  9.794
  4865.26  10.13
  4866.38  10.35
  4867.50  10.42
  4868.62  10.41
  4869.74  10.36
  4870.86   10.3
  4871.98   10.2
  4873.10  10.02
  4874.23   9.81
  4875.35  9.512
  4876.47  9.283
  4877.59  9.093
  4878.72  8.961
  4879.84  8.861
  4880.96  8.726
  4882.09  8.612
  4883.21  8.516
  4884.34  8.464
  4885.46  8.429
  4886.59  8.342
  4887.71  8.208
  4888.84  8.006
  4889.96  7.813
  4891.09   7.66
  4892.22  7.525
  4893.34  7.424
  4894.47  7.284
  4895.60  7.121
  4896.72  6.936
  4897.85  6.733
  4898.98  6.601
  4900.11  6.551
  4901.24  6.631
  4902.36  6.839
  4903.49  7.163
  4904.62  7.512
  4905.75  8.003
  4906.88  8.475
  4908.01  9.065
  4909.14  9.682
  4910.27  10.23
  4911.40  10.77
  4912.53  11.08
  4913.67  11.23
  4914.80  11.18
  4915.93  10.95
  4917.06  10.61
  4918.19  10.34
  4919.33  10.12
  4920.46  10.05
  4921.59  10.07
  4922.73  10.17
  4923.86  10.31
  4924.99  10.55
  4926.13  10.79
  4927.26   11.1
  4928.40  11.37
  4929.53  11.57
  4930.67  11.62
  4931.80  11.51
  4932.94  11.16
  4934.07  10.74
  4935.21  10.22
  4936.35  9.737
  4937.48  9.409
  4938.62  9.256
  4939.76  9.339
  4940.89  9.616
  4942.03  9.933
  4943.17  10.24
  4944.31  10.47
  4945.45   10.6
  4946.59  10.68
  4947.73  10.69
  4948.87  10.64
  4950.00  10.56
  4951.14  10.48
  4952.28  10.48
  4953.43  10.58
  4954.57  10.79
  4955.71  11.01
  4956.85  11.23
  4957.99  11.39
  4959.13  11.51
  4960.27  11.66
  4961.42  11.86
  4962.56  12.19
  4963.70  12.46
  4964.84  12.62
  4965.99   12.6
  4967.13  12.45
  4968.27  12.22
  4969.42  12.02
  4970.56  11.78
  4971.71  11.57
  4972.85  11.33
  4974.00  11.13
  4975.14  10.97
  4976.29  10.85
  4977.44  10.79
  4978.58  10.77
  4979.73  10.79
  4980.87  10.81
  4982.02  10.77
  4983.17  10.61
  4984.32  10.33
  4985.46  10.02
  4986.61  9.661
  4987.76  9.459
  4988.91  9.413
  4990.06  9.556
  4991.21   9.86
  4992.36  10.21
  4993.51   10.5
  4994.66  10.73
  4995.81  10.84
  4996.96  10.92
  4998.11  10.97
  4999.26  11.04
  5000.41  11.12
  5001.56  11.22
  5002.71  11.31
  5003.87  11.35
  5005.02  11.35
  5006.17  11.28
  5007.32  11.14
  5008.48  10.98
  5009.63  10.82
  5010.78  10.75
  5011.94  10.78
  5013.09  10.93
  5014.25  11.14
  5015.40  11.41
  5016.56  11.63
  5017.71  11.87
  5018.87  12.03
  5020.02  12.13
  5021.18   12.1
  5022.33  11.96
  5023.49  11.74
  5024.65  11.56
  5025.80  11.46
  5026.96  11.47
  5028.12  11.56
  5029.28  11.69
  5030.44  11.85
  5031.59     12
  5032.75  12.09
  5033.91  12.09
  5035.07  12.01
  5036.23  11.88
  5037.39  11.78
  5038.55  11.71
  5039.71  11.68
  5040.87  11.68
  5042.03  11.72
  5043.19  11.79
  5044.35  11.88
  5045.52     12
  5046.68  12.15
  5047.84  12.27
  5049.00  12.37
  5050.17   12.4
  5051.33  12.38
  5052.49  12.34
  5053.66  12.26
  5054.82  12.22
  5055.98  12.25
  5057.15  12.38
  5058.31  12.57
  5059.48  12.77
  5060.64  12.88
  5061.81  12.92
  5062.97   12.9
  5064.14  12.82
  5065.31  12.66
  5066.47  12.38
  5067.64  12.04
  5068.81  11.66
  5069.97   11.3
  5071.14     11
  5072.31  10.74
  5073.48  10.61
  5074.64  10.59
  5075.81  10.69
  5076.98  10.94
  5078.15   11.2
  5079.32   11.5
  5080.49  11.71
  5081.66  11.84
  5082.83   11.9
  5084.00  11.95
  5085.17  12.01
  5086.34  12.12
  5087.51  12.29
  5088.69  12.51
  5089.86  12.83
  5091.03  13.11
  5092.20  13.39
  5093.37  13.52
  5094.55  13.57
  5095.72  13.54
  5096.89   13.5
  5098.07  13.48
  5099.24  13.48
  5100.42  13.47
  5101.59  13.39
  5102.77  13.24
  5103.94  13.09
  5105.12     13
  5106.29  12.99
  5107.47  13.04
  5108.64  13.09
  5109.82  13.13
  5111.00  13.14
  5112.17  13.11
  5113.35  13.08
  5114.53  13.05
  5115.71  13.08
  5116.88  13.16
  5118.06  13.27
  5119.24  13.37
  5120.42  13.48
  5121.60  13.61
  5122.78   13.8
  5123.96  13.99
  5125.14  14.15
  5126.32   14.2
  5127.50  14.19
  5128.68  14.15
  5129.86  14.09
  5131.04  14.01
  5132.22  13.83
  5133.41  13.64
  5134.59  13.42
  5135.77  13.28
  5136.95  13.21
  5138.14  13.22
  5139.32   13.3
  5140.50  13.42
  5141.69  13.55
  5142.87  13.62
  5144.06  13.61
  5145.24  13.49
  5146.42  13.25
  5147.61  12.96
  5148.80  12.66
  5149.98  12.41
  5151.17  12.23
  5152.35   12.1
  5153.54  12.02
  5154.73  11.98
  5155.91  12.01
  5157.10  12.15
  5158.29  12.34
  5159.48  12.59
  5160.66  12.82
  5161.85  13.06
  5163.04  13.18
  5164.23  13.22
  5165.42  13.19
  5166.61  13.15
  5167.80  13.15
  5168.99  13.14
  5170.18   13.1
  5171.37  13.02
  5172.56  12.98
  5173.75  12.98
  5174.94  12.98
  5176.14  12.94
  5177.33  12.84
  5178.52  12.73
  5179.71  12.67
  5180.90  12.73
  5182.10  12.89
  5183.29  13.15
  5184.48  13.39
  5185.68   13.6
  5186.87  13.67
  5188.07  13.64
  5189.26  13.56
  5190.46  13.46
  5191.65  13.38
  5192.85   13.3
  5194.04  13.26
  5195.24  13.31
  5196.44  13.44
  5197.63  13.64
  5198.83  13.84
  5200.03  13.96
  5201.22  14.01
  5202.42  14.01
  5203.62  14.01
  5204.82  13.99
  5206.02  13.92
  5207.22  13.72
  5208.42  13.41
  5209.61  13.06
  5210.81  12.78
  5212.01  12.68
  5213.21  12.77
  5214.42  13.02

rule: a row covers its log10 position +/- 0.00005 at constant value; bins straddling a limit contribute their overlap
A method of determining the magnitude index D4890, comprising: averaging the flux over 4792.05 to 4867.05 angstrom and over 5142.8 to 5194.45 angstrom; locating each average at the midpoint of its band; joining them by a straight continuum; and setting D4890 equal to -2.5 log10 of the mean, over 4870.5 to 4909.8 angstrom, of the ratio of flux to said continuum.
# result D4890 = 0.24 mag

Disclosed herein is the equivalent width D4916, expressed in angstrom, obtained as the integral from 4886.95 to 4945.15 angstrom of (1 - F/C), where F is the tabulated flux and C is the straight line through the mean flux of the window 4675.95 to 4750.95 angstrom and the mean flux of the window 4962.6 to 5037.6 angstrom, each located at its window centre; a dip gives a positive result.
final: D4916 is 7.2 angstrom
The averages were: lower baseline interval 9.29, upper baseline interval 11.2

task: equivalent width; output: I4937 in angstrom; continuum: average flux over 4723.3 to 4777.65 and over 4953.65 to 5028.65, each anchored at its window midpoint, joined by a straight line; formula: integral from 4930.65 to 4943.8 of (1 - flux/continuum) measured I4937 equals 0.7 angstrom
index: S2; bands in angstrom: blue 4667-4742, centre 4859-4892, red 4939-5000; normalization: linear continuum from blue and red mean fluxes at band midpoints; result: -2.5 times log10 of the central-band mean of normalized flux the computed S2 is 0.13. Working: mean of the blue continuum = 9.31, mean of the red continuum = 10.9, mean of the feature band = 9.15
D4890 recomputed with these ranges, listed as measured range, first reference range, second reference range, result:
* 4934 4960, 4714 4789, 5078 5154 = 0.083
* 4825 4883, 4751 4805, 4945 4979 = 0.044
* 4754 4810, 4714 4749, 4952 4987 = 0.021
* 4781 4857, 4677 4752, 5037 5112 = 0.049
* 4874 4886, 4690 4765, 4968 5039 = 0.153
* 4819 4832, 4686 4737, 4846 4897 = -0.095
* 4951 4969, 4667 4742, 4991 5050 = -0.053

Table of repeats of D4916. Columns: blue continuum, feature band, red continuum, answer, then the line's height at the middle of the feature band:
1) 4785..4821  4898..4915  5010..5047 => 3.1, 10.5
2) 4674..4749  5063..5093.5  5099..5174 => 1.8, 12.7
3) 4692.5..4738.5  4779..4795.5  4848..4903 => -0.6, 9.1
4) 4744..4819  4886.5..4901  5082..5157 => 4.4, 10.6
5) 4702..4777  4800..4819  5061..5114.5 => 1.1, 9.84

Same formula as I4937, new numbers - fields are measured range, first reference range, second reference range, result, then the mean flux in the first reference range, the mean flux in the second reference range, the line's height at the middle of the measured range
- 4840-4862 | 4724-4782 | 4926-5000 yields 0.2 angstrom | 9.13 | 10.8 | 9.93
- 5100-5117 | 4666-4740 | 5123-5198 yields -0.5 angstrom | 9.3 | 13.2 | 12.7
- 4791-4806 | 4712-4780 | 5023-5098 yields -0.5 angstrom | 9.07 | 12.1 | 9.57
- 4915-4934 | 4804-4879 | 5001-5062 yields -0.3 angstrom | 9.7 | 11.8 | 10.6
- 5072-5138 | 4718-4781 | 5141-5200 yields -2.7 angstrom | 9.06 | 13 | 12.4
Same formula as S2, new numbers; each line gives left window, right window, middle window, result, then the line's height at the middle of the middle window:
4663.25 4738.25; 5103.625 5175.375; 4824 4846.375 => 0.07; 10.5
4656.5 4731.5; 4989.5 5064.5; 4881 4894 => 0.30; 10.6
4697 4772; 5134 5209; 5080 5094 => 0.00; 12.4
